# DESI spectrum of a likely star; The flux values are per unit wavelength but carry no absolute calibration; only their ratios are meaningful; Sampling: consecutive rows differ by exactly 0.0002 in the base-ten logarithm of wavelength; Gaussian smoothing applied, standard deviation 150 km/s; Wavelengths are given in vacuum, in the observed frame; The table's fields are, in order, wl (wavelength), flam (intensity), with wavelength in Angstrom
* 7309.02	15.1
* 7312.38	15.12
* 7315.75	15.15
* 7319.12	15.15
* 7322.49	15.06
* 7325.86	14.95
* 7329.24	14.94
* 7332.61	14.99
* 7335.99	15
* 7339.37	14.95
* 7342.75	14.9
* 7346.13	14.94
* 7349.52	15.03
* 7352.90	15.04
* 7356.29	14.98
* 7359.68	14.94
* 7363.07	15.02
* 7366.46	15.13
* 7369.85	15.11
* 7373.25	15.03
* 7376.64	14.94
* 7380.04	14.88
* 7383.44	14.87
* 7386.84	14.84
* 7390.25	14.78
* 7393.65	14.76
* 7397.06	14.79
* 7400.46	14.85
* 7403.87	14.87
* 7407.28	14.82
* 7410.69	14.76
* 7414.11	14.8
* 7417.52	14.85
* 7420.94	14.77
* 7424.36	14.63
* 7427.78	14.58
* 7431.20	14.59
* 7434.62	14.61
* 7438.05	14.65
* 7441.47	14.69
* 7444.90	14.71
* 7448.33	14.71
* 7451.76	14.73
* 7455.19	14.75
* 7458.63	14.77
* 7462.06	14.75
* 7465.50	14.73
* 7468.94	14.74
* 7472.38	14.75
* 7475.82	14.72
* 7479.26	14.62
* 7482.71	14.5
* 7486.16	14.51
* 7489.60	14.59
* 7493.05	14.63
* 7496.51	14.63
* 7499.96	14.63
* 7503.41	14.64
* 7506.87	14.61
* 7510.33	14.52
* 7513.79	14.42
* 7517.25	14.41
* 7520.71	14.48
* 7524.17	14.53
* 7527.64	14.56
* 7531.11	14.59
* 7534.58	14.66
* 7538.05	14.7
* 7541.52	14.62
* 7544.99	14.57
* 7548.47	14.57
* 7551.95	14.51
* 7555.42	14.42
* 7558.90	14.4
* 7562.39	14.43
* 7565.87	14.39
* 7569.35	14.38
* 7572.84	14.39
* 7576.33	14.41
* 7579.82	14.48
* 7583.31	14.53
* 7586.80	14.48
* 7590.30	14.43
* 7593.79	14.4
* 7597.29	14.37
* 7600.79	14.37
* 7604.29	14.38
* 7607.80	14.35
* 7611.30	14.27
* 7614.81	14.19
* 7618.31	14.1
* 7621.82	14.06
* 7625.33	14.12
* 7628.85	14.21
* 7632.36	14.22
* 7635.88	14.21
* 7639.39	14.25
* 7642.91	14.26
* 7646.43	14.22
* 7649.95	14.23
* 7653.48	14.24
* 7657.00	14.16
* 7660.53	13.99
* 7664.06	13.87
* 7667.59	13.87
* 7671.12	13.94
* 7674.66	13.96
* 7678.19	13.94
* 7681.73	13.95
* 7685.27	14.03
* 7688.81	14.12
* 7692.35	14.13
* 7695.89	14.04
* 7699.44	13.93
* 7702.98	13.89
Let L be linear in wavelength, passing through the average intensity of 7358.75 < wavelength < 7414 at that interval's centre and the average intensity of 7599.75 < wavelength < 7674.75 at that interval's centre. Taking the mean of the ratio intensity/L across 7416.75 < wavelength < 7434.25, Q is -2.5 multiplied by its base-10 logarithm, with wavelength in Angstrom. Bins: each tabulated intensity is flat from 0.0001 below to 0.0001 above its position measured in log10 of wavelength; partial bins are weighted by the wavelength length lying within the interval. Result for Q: 0.01 mag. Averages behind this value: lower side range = 14.9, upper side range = 14.2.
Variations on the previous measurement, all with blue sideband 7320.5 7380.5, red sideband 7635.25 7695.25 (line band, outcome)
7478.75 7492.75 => 0.00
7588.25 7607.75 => -0.01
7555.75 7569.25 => 0.00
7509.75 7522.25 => 0.00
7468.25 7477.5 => -0.01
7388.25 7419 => 0.00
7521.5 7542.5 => -0.01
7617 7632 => 0.01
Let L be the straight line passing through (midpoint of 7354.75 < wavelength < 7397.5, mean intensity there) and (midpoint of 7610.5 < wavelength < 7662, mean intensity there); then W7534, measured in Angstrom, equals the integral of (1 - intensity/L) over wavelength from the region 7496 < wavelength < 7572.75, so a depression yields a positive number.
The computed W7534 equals -0.27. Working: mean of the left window 14.9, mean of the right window 14.2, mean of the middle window 14.5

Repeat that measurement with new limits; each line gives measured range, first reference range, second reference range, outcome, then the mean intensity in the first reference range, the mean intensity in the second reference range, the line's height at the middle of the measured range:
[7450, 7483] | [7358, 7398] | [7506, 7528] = -0.1 Angstrom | 14.9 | 14.5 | 14.7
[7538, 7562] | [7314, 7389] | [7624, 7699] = -0.2 Angstrom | 15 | 14.1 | 14.4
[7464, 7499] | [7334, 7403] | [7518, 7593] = 0.1 Angstrom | 14.9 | 14.5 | 14.7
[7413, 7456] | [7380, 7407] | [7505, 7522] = 0.0 Angstrom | 14.8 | 14.5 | 14.7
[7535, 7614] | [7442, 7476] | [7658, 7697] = -0.6 Angstrom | 14.7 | 14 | 14.3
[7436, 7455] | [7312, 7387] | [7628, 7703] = 0.0 Angstrom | 15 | 14.1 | 14.7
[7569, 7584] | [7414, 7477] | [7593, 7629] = -0.1 Angstrom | 14.7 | 14.3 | 14.3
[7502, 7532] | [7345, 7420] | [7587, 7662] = 0.0 Angstrom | 14.9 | 14.2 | 14.5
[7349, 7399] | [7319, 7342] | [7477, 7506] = -0.2 Angstrom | 15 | 14.6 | 14.9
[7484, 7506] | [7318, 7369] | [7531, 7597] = 0.1 Angstrom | 15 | 14.5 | 14.6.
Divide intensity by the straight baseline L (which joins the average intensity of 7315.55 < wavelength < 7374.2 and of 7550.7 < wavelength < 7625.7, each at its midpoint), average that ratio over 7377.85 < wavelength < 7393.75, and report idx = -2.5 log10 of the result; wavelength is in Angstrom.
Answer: 0.01 mag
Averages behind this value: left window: 15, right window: 14.4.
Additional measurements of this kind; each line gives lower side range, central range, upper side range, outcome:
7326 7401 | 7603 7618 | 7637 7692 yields 0.00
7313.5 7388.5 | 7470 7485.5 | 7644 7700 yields 0.00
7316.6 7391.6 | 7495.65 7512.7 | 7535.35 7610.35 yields 0.00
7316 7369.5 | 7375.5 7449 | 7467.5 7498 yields 0.00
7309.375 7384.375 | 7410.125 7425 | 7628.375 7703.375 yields 0.00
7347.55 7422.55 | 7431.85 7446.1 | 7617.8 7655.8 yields 0.01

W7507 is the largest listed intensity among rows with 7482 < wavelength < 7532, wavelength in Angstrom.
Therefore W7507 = 14.64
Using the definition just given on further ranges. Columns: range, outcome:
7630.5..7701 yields 14.26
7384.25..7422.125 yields 14.87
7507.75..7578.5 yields 14.7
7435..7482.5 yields 14.77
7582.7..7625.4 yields 14.53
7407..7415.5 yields 14.82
